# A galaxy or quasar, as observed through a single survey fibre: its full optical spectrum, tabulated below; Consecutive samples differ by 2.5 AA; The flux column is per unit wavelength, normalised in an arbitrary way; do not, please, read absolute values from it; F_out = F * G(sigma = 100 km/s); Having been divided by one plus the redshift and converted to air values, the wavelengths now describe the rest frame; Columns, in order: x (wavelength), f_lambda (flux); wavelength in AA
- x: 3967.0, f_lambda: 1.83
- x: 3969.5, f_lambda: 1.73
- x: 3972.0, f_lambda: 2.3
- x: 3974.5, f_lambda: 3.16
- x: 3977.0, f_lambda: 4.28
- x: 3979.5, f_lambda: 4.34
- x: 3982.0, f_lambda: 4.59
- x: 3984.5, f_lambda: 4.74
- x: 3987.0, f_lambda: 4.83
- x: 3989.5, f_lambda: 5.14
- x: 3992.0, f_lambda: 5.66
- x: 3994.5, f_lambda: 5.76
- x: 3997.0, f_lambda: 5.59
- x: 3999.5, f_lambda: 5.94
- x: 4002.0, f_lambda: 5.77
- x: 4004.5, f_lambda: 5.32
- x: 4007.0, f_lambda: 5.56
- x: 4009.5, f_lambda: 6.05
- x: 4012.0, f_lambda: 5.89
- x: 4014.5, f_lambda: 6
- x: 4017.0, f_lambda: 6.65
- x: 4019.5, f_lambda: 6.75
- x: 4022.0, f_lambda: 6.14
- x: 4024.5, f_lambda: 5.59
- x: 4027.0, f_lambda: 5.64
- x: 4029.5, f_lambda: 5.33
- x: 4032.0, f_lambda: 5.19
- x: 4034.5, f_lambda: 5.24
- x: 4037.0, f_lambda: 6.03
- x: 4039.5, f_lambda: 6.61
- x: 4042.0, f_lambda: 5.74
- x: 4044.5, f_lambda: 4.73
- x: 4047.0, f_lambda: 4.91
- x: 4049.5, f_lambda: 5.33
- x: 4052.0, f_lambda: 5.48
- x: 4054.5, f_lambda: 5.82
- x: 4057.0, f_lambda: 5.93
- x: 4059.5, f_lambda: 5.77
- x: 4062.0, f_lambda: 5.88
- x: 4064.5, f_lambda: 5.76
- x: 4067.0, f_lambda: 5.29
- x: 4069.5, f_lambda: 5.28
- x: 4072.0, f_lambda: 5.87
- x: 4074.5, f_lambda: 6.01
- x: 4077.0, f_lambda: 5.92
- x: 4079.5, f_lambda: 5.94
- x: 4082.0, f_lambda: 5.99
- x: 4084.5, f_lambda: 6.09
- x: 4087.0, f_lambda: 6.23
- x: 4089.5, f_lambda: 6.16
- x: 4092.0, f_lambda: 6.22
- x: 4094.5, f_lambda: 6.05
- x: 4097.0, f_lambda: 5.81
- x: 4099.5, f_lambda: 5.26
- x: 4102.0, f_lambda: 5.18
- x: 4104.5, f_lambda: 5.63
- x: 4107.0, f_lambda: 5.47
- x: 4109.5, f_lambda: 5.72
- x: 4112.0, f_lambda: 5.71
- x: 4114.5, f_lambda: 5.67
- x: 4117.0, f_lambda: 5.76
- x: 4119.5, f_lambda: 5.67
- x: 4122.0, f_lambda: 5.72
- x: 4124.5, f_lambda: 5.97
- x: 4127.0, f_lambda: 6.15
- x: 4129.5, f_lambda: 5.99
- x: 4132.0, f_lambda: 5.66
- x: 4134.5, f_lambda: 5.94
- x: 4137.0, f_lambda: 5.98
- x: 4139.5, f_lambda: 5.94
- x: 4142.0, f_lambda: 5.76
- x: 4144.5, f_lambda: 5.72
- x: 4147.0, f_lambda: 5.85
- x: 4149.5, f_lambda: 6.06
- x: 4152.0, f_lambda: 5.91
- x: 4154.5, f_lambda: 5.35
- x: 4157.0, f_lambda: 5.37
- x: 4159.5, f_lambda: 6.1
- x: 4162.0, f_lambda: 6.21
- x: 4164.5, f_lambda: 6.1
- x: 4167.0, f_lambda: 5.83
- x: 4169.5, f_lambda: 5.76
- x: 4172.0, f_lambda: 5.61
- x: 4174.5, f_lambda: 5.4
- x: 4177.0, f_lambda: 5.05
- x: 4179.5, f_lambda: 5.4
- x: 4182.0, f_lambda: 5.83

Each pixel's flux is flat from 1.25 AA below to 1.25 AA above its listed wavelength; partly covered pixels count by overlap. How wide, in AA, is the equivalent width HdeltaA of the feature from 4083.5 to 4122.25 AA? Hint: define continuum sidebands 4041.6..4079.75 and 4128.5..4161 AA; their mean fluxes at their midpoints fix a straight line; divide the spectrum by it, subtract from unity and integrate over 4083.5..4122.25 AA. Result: -0.4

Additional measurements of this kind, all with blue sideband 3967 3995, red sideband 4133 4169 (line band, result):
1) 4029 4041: -2.7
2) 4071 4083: -2.0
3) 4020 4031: -2.9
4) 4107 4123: -0.6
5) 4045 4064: -2.8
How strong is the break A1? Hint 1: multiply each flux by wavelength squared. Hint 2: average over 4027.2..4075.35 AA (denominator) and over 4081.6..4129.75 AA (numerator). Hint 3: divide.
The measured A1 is 1.07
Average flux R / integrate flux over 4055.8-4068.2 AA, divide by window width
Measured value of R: 5.73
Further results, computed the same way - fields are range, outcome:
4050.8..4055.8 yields 5.65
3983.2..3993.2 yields 5.09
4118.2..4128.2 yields 5.88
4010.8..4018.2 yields 6.18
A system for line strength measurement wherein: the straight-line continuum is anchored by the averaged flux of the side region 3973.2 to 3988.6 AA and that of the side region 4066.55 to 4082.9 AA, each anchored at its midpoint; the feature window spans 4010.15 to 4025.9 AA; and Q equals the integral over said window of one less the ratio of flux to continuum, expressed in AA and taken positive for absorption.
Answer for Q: -4.0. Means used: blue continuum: 4.34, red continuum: 5.78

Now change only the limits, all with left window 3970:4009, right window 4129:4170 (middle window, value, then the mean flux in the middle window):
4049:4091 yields -3.7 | 5.82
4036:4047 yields -1.1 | 5.67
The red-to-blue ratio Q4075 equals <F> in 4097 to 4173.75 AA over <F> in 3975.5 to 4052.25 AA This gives 1.05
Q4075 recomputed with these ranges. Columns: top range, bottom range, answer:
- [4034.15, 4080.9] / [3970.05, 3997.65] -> 1.26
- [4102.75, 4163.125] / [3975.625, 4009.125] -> 1.11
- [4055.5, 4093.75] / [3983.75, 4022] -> 1.03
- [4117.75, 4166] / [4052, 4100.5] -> 1.00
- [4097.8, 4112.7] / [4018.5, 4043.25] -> 0.94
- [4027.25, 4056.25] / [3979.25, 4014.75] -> 1.01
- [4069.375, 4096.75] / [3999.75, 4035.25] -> 1.03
